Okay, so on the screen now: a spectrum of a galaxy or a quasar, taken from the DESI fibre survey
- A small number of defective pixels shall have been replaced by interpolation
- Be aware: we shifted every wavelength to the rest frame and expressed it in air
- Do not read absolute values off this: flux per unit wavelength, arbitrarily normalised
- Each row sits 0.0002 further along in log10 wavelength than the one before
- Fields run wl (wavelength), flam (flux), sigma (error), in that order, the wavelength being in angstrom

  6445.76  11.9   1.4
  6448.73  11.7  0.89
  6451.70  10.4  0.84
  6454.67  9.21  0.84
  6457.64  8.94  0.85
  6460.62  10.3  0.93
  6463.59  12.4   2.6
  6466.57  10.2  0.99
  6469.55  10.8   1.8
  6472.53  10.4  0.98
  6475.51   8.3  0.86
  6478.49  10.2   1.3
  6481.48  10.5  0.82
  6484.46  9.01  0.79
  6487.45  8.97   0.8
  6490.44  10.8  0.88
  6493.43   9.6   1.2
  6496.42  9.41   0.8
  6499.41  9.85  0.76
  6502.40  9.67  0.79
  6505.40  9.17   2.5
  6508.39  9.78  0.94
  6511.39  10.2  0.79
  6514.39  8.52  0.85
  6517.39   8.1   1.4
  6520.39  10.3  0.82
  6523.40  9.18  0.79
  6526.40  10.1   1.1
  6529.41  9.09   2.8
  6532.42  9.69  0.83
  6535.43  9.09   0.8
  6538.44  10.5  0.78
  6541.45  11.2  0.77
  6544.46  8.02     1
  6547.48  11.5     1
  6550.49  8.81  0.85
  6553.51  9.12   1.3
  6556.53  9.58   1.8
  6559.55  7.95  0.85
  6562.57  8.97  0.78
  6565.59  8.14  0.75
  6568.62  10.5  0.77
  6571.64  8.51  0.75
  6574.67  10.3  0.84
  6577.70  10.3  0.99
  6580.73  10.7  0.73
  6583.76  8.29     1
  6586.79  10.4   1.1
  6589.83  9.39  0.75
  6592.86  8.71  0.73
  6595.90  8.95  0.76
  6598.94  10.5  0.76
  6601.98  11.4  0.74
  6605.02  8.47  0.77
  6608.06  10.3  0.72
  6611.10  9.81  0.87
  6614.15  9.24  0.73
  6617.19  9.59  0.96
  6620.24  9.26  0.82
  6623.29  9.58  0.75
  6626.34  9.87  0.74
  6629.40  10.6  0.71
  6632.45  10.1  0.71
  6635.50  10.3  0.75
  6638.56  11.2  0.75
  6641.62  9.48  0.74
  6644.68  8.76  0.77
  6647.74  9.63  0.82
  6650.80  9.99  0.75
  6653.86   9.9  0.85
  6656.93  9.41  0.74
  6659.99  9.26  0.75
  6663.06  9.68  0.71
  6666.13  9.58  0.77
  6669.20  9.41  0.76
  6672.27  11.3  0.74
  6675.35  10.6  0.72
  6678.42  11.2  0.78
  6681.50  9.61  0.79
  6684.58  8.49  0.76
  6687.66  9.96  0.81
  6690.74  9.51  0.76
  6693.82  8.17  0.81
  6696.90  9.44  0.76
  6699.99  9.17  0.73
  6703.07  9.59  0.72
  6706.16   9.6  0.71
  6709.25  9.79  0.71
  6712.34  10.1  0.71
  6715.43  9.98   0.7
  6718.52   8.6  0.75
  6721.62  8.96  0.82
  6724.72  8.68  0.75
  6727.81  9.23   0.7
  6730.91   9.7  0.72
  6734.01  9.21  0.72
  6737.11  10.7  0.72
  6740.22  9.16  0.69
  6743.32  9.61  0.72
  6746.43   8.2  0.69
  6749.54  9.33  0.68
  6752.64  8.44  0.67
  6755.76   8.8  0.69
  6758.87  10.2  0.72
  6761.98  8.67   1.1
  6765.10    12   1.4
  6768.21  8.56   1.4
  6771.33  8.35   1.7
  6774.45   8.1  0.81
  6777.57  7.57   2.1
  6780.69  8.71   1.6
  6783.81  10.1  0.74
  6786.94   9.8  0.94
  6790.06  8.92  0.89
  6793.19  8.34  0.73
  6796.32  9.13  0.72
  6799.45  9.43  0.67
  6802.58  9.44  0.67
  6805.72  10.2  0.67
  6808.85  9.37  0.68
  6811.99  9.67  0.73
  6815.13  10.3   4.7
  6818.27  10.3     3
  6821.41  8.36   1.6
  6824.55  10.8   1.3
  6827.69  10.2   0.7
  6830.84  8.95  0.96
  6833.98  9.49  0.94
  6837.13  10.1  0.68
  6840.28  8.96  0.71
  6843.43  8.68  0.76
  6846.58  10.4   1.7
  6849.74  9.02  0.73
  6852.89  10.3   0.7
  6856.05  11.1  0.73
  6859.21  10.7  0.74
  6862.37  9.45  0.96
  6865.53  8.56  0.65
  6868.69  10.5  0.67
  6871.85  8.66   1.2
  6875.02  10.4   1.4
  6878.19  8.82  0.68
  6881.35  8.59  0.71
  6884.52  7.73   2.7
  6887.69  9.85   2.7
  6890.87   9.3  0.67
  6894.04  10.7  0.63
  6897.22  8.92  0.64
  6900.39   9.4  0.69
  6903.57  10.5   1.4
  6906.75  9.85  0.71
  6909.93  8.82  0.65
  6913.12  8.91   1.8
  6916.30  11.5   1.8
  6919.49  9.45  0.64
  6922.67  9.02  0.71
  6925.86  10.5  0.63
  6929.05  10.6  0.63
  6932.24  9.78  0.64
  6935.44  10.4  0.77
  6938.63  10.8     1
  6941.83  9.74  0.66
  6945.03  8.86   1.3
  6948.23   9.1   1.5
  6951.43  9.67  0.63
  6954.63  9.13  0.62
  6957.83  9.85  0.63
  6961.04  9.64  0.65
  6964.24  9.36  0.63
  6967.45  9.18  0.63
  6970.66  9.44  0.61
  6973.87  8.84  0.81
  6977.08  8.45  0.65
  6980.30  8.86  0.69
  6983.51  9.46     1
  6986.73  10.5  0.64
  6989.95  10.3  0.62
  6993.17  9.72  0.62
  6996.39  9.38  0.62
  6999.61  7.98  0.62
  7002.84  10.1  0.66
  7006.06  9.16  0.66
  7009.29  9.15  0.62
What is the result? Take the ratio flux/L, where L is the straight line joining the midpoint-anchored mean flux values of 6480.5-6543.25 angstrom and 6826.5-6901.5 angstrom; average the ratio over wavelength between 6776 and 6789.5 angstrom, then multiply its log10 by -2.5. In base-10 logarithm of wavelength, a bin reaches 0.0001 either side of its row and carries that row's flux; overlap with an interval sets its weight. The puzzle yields 0.060 mag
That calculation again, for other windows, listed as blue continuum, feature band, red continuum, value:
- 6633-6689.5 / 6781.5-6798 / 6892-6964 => 0.067 mag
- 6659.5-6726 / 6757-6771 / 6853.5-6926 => -0.013 mag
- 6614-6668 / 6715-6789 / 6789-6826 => 0.049 mag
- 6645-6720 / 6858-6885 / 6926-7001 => 0.031 mag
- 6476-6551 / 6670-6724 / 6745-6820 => -0.029 mag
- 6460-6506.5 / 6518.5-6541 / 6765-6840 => 0.015 mag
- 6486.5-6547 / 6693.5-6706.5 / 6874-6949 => 0.042 mag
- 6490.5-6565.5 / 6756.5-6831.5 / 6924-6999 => 0.019 mag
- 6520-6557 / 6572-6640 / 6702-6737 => -0.028 mag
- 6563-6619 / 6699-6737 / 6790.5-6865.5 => 0.023 mag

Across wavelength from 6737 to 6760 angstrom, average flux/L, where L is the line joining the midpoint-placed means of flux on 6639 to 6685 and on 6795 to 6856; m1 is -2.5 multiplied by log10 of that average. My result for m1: 0.06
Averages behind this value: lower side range 9.82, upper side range 9.68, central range 9.2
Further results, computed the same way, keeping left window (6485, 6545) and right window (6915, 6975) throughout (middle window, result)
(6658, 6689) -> -0.03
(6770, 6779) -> 0.21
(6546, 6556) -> -0.02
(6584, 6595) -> 0.03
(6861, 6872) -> 0.04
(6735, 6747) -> 0.02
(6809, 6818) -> -0.03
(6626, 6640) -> -0.09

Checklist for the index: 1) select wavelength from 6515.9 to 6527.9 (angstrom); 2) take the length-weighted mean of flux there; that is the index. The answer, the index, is 9.42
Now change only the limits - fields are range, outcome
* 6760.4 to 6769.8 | 9.74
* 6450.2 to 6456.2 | 9.81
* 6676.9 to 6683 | 10.4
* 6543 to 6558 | 9.41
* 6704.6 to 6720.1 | 9.61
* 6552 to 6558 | 9.34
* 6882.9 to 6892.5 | 8.97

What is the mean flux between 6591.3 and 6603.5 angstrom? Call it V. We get 9.89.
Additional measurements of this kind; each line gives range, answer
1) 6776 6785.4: 8.8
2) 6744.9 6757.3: 8.69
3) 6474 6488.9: 9.4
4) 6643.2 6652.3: 9.47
